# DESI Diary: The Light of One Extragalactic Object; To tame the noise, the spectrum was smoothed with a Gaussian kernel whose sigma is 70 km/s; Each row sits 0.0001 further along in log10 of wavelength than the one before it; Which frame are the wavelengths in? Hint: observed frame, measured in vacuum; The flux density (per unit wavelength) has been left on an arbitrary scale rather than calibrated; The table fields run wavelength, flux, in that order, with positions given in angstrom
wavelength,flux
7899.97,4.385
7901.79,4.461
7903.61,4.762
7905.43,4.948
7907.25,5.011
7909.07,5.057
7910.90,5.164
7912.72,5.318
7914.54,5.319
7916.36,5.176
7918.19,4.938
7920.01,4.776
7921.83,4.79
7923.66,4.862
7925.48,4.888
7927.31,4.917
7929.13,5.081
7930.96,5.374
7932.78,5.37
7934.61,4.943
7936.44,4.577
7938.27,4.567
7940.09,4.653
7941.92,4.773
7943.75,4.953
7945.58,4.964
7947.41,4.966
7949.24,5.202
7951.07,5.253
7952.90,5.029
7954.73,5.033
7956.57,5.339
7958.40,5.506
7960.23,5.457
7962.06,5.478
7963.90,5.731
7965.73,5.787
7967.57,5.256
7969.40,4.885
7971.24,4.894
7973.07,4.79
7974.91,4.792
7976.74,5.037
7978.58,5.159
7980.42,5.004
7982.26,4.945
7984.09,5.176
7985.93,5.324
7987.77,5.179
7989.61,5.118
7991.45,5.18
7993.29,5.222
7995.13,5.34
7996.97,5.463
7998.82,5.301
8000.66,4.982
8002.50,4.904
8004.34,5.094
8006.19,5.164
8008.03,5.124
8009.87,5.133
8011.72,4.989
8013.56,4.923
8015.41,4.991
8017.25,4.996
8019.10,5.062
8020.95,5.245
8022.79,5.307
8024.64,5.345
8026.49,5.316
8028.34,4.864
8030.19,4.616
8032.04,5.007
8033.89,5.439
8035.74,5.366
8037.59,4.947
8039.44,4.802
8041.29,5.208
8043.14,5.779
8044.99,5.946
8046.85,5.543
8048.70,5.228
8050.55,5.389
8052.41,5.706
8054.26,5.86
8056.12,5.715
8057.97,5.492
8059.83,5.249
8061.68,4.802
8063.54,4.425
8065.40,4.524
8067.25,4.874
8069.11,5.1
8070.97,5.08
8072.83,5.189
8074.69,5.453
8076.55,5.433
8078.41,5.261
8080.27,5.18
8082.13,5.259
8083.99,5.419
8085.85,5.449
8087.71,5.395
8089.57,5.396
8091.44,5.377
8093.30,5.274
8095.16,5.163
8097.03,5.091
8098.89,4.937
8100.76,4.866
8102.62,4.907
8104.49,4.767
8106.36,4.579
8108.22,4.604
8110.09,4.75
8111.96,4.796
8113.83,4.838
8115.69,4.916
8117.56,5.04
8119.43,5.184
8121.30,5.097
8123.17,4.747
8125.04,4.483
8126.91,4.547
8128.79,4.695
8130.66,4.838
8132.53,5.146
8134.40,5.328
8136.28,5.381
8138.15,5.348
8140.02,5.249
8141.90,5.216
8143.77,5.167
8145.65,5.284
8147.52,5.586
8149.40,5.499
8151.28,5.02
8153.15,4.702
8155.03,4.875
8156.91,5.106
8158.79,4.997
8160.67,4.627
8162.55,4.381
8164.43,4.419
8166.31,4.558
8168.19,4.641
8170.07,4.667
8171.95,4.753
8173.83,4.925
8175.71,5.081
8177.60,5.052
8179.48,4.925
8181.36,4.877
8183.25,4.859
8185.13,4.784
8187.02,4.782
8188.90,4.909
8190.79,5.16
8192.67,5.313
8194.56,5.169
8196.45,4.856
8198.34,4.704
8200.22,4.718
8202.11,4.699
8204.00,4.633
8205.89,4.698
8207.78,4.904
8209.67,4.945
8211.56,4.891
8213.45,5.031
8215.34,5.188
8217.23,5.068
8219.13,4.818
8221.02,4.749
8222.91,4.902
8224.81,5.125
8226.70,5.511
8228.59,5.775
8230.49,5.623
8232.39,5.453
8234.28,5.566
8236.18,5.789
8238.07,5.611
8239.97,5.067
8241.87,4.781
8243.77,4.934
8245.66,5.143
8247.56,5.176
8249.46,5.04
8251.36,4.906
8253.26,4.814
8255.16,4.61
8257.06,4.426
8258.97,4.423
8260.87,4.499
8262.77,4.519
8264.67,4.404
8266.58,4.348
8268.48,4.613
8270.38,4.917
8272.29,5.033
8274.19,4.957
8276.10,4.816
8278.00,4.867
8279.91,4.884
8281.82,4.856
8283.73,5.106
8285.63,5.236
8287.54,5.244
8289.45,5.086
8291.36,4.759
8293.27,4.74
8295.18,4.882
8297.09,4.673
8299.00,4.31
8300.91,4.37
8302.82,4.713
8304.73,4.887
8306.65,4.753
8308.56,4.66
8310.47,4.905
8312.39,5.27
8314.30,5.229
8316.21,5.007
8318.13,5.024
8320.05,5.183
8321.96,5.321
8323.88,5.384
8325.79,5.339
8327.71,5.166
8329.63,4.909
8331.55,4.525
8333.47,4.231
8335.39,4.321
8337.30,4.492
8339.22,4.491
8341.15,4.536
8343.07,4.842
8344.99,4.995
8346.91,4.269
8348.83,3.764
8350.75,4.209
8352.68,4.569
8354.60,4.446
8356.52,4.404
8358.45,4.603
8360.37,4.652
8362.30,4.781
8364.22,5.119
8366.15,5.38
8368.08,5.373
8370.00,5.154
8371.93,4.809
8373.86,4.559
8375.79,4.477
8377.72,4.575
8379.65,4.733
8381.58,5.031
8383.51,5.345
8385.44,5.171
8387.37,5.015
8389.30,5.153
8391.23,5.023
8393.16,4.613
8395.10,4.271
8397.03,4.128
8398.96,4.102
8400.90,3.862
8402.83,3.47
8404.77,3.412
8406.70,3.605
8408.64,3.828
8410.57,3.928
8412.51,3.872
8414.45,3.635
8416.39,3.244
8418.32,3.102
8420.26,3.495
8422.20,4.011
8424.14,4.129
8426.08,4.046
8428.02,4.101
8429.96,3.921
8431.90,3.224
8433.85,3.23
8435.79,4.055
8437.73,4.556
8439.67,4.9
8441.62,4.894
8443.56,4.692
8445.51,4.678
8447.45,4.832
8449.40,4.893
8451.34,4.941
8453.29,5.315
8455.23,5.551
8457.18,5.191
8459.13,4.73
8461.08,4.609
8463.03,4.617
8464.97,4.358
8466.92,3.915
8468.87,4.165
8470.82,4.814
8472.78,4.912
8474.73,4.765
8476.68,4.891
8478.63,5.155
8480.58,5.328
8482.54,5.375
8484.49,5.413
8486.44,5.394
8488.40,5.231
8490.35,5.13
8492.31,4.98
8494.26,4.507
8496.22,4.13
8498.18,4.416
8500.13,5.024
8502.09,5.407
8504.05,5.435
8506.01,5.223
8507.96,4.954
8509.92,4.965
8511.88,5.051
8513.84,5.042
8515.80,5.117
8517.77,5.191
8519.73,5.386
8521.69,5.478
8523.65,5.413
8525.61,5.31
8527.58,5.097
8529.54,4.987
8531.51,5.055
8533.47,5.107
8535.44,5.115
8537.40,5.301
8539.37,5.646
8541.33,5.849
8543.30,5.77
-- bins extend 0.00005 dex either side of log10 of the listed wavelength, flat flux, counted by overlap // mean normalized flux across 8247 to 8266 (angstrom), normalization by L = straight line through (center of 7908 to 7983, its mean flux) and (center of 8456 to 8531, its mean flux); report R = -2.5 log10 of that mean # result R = 0.08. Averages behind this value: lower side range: 5.07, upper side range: 4.98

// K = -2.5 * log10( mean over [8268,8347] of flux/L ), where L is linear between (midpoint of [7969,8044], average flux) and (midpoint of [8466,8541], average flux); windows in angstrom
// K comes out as 0.047 mag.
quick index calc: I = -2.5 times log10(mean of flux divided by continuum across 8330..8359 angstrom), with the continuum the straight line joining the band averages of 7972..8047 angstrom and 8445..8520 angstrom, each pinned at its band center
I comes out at 0.13 mag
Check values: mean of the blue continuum 5.14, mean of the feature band 4.45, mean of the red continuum 4.95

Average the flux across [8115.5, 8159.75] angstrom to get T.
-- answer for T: 5.06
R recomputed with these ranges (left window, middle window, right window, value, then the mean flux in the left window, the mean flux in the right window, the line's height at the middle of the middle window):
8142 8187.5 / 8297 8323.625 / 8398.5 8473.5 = -0.08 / 4.91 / 4.23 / 4.54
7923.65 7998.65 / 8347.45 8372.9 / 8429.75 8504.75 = 0.03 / 5.11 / 4.76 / 4.84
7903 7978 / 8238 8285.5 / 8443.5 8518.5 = 0.04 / 5.07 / 4.93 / 4.99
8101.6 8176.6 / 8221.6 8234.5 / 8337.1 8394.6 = -0.12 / 4.92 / 4.75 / 4.85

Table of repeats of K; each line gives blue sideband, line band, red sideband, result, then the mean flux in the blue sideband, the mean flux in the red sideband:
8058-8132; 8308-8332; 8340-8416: -0.11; 5.01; 4.49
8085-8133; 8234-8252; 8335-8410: -0.10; 4.95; 4.55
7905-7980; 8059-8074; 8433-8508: 0.02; 5.07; 4.84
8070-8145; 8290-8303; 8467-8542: 0.10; 5.07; 5.08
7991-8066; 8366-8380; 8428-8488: -0.01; 5.2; 4.71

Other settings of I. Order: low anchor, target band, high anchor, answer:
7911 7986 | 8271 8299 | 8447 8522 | 0.02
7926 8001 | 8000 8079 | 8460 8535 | -0.02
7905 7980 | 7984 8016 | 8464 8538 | -0.02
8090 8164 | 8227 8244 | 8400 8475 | -0.15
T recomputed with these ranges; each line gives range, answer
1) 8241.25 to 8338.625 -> 4.84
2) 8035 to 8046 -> 5.34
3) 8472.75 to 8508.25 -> 5.04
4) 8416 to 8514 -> 4.65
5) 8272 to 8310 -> 4.84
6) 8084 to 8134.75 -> 4.97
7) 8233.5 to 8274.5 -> 4.89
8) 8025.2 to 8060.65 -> 5.34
